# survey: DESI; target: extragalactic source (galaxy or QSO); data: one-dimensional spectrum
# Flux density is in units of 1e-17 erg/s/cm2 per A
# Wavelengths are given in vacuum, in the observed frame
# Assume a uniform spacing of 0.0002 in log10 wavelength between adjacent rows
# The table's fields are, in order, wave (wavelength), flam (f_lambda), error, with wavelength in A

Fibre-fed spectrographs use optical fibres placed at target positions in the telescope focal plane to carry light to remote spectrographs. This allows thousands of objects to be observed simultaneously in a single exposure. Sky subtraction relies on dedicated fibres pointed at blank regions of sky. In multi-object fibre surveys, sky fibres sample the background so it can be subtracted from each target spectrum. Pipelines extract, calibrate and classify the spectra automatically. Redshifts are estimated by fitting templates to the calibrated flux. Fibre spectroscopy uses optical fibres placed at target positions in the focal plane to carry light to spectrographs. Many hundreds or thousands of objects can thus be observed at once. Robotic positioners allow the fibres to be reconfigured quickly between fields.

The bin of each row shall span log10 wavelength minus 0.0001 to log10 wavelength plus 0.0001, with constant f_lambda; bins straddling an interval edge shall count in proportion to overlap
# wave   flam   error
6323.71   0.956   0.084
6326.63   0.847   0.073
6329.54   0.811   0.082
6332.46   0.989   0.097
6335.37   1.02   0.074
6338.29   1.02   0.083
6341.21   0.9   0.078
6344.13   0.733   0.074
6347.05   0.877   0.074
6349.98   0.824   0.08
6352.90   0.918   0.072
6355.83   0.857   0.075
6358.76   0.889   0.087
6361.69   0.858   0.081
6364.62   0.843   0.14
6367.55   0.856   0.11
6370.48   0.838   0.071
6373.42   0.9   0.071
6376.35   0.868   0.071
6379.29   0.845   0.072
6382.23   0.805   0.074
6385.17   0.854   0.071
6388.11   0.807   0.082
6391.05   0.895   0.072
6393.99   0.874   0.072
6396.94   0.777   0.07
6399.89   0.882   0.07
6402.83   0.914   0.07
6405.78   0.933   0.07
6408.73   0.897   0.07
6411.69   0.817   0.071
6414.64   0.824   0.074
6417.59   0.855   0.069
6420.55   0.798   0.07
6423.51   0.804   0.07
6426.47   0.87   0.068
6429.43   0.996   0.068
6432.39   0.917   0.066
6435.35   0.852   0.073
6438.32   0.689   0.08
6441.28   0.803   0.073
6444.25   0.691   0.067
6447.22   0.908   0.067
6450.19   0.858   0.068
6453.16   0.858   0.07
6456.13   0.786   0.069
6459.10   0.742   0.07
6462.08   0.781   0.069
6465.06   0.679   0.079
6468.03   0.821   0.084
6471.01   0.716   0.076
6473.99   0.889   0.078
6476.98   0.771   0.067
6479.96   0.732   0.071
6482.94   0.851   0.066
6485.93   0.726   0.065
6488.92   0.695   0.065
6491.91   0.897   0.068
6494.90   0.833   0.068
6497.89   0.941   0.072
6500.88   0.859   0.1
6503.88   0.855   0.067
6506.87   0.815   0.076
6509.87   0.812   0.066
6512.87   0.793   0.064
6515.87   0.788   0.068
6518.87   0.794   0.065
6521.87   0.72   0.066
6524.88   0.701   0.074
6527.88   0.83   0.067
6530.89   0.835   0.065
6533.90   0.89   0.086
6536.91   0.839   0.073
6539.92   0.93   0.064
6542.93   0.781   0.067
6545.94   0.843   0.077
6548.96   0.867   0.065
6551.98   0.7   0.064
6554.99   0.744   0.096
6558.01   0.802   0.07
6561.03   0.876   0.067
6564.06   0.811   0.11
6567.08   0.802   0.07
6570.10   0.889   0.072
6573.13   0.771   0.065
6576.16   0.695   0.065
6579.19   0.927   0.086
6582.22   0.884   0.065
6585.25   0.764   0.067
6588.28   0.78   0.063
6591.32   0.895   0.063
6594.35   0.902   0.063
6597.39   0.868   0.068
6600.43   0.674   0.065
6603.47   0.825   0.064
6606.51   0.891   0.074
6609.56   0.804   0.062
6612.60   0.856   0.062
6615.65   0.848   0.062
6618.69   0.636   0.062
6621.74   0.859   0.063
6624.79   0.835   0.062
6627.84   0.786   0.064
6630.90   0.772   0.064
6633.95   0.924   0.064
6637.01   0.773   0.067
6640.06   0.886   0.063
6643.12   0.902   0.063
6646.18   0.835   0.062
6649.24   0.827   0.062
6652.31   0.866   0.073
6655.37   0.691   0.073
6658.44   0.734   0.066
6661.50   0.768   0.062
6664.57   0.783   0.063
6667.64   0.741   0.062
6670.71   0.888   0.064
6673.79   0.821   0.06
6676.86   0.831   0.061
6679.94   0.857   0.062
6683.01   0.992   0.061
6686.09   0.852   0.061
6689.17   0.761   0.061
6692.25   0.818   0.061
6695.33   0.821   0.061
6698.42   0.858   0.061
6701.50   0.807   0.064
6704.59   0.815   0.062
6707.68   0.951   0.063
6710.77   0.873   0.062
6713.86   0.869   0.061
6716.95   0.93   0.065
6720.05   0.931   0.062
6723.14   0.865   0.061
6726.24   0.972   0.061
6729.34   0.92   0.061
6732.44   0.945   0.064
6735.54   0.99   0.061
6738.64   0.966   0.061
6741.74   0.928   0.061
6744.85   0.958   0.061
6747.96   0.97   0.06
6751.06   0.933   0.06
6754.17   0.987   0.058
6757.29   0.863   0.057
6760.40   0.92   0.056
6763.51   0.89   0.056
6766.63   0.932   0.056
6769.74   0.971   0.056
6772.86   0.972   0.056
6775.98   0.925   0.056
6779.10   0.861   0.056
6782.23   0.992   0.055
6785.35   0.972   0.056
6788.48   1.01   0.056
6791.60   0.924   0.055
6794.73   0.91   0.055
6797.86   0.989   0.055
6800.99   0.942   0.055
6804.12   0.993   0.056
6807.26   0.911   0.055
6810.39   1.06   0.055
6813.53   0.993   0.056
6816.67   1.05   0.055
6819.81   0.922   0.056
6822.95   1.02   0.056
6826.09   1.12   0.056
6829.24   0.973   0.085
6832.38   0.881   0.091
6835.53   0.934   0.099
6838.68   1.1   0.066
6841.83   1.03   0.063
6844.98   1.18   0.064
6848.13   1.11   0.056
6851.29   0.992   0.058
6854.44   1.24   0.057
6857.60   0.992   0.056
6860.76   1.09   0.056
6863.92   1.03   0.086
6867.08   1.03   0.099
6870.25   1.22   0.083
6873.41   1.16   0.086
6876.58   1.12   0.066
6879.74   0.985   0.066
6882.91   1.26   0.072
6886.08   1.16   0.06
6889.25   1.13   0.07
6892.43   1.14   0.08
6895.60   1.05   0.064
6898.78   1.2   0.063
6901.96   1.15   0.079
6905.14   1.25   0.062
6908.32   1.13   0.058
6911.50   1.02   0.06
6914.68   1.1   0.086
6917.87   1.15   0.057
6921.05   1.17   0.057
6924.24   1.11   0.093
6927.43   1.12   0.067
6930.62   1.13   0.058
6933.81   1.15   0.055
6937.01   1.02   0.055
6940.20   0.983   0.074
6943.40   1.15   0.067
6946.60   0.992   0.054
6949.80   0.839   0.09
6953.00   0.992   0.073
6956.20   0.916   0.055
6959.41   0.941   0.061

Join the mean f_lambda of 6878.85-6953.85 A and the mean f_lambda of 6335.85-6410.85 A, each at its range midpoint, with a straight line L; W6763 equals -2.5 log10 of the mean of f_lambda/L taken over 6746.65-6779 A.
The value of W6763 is 0.11 mag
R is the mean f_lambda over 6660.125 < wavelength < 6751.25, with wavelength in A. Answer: 0.88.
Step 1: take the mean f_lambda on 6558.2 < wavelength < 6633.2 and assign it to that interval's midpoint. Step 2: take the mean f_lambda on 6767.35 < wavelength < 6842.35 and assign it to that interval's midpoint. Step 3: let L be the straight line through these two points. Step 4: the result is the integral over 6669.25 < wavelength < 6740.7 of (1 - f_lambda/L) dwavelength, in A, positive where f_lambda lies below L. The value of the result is 1.4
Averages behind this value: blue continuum 0.819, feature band 0.884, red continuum 0.976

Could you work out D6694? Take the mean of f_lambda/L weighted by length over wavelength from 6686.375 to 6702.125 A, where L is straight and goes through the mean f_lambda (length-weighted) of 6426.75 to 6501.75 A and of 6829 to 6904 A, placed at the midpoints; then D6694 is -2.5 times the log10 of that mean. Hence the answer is 0.19 mag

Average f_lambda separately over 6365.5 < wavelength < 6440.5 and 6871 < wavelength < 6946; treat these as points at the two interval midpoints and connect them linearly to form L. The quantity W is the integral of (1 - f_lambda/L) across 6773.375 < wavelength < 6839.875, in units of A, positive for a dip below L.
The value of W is 5.9 A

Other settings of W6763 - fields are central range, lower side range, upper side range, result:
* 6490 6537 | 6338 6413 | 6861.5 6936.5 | 0.13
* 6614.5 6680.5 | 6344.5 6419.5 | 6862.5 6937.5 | 0.22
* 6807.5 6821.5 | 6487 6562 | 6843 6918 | 0.07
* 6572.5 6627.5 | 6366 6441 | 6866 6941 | 0.17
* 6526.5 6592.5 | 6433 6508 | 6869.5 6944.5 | 0.06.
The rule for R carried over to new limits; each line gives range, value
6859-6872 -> 1.09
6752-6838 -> 0.961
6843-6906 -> 1.12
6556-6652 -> 0.826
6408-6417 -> 0.843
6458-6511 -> 0.801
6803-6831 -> 1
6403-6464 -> 0.834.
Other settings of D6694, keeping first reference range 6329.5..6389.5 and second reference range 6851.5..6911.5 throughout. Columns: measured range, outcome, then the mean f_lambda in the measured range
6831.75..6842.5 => 0.12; 0.991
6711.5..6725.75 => 0.16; 0.903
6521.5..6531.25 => 0.23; 0.77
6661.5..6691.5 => 0.23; 0.832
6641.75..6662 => 0.25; 0.804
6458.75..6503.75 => 0.17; 0.799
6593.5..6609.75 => 0.20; 0.826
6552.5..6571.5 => 0.19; 0.814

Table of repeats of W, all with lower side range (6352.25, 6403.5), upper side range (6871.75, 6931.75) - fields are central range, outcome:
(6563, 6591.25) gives 4.3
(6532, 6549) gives 1.6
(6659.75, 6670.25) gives 2.4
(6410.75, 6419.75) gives 0.5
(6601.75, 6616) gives 2.0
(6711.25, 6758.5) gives 5.0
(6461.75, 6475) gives 1.9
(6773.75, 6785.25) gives 1.5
